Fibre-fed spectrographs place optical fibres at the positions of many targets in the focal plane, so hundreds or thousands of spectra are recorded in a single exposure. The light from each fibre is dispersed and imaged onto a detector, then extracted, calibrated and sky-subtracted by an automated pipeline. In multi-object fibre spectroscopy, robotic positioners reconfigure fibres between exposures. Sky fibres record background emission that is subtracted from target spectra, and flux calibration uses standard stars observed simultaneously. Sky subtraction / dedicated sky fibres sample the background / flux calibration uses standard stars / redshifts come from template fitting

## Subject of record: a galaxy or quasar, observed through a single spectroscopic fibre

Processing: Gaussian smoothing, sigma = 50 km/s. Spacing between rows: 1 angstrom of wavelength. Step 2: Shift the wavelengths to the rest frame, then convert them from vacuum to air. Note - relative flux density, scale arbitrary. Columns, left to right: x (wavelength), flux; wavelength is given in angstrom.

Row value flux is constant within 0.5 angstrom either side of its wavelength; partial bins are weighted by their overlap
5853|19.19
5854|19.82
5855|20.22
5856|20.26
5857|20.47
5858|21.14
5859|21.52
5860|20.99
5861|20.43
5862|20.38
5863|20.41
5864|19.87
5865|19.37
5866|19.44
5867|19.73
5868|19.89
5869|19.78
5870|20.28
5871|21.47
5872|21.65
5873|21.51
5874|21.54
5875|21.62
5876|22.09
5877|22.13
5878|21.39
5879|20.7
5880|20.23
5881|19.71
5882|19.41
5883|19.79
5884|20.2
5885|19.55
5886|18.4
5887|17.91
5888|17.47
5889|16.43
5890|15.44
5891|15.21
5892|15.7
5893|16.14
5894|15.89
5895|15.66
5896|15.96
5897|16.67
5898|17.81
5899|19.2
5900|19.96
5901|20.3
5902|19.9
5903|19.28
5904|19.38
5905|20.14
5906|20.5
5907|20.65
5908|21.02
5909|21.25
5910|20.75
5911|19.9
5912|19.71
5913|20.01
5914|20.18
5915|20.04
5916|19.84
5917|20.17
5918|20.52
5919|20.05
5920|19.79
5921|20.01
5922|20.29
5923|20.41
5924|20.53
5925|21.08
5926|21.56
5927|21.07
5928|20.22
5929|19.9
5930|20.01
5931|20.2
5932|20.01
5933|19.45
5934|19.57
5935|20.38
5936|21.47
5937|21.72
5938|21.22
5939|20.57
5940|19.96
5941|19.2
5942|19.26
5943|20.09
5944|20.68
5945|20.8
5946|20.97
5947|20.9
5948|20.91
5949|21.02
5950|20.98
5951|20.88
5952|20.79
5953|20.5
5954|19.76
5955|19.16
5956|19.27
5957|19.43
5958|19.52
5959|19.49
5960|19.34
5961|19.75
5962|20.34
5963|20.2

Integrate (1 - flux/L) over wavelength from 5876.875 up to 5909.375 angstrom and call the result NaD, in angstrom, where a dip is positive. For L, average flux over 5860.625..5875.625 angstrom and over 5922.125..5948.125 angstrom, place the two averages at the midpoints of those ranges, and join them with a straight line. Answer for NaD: 2.80 angstrom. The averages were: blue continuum 20.5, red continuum 20.5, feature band 18.7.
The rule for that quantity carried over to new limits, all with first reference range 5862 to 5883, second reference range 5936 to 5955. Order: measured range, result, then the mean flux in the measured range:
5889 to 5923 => 2.61 angstrom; 19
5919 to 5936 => 0.21 angstrom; 20.3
